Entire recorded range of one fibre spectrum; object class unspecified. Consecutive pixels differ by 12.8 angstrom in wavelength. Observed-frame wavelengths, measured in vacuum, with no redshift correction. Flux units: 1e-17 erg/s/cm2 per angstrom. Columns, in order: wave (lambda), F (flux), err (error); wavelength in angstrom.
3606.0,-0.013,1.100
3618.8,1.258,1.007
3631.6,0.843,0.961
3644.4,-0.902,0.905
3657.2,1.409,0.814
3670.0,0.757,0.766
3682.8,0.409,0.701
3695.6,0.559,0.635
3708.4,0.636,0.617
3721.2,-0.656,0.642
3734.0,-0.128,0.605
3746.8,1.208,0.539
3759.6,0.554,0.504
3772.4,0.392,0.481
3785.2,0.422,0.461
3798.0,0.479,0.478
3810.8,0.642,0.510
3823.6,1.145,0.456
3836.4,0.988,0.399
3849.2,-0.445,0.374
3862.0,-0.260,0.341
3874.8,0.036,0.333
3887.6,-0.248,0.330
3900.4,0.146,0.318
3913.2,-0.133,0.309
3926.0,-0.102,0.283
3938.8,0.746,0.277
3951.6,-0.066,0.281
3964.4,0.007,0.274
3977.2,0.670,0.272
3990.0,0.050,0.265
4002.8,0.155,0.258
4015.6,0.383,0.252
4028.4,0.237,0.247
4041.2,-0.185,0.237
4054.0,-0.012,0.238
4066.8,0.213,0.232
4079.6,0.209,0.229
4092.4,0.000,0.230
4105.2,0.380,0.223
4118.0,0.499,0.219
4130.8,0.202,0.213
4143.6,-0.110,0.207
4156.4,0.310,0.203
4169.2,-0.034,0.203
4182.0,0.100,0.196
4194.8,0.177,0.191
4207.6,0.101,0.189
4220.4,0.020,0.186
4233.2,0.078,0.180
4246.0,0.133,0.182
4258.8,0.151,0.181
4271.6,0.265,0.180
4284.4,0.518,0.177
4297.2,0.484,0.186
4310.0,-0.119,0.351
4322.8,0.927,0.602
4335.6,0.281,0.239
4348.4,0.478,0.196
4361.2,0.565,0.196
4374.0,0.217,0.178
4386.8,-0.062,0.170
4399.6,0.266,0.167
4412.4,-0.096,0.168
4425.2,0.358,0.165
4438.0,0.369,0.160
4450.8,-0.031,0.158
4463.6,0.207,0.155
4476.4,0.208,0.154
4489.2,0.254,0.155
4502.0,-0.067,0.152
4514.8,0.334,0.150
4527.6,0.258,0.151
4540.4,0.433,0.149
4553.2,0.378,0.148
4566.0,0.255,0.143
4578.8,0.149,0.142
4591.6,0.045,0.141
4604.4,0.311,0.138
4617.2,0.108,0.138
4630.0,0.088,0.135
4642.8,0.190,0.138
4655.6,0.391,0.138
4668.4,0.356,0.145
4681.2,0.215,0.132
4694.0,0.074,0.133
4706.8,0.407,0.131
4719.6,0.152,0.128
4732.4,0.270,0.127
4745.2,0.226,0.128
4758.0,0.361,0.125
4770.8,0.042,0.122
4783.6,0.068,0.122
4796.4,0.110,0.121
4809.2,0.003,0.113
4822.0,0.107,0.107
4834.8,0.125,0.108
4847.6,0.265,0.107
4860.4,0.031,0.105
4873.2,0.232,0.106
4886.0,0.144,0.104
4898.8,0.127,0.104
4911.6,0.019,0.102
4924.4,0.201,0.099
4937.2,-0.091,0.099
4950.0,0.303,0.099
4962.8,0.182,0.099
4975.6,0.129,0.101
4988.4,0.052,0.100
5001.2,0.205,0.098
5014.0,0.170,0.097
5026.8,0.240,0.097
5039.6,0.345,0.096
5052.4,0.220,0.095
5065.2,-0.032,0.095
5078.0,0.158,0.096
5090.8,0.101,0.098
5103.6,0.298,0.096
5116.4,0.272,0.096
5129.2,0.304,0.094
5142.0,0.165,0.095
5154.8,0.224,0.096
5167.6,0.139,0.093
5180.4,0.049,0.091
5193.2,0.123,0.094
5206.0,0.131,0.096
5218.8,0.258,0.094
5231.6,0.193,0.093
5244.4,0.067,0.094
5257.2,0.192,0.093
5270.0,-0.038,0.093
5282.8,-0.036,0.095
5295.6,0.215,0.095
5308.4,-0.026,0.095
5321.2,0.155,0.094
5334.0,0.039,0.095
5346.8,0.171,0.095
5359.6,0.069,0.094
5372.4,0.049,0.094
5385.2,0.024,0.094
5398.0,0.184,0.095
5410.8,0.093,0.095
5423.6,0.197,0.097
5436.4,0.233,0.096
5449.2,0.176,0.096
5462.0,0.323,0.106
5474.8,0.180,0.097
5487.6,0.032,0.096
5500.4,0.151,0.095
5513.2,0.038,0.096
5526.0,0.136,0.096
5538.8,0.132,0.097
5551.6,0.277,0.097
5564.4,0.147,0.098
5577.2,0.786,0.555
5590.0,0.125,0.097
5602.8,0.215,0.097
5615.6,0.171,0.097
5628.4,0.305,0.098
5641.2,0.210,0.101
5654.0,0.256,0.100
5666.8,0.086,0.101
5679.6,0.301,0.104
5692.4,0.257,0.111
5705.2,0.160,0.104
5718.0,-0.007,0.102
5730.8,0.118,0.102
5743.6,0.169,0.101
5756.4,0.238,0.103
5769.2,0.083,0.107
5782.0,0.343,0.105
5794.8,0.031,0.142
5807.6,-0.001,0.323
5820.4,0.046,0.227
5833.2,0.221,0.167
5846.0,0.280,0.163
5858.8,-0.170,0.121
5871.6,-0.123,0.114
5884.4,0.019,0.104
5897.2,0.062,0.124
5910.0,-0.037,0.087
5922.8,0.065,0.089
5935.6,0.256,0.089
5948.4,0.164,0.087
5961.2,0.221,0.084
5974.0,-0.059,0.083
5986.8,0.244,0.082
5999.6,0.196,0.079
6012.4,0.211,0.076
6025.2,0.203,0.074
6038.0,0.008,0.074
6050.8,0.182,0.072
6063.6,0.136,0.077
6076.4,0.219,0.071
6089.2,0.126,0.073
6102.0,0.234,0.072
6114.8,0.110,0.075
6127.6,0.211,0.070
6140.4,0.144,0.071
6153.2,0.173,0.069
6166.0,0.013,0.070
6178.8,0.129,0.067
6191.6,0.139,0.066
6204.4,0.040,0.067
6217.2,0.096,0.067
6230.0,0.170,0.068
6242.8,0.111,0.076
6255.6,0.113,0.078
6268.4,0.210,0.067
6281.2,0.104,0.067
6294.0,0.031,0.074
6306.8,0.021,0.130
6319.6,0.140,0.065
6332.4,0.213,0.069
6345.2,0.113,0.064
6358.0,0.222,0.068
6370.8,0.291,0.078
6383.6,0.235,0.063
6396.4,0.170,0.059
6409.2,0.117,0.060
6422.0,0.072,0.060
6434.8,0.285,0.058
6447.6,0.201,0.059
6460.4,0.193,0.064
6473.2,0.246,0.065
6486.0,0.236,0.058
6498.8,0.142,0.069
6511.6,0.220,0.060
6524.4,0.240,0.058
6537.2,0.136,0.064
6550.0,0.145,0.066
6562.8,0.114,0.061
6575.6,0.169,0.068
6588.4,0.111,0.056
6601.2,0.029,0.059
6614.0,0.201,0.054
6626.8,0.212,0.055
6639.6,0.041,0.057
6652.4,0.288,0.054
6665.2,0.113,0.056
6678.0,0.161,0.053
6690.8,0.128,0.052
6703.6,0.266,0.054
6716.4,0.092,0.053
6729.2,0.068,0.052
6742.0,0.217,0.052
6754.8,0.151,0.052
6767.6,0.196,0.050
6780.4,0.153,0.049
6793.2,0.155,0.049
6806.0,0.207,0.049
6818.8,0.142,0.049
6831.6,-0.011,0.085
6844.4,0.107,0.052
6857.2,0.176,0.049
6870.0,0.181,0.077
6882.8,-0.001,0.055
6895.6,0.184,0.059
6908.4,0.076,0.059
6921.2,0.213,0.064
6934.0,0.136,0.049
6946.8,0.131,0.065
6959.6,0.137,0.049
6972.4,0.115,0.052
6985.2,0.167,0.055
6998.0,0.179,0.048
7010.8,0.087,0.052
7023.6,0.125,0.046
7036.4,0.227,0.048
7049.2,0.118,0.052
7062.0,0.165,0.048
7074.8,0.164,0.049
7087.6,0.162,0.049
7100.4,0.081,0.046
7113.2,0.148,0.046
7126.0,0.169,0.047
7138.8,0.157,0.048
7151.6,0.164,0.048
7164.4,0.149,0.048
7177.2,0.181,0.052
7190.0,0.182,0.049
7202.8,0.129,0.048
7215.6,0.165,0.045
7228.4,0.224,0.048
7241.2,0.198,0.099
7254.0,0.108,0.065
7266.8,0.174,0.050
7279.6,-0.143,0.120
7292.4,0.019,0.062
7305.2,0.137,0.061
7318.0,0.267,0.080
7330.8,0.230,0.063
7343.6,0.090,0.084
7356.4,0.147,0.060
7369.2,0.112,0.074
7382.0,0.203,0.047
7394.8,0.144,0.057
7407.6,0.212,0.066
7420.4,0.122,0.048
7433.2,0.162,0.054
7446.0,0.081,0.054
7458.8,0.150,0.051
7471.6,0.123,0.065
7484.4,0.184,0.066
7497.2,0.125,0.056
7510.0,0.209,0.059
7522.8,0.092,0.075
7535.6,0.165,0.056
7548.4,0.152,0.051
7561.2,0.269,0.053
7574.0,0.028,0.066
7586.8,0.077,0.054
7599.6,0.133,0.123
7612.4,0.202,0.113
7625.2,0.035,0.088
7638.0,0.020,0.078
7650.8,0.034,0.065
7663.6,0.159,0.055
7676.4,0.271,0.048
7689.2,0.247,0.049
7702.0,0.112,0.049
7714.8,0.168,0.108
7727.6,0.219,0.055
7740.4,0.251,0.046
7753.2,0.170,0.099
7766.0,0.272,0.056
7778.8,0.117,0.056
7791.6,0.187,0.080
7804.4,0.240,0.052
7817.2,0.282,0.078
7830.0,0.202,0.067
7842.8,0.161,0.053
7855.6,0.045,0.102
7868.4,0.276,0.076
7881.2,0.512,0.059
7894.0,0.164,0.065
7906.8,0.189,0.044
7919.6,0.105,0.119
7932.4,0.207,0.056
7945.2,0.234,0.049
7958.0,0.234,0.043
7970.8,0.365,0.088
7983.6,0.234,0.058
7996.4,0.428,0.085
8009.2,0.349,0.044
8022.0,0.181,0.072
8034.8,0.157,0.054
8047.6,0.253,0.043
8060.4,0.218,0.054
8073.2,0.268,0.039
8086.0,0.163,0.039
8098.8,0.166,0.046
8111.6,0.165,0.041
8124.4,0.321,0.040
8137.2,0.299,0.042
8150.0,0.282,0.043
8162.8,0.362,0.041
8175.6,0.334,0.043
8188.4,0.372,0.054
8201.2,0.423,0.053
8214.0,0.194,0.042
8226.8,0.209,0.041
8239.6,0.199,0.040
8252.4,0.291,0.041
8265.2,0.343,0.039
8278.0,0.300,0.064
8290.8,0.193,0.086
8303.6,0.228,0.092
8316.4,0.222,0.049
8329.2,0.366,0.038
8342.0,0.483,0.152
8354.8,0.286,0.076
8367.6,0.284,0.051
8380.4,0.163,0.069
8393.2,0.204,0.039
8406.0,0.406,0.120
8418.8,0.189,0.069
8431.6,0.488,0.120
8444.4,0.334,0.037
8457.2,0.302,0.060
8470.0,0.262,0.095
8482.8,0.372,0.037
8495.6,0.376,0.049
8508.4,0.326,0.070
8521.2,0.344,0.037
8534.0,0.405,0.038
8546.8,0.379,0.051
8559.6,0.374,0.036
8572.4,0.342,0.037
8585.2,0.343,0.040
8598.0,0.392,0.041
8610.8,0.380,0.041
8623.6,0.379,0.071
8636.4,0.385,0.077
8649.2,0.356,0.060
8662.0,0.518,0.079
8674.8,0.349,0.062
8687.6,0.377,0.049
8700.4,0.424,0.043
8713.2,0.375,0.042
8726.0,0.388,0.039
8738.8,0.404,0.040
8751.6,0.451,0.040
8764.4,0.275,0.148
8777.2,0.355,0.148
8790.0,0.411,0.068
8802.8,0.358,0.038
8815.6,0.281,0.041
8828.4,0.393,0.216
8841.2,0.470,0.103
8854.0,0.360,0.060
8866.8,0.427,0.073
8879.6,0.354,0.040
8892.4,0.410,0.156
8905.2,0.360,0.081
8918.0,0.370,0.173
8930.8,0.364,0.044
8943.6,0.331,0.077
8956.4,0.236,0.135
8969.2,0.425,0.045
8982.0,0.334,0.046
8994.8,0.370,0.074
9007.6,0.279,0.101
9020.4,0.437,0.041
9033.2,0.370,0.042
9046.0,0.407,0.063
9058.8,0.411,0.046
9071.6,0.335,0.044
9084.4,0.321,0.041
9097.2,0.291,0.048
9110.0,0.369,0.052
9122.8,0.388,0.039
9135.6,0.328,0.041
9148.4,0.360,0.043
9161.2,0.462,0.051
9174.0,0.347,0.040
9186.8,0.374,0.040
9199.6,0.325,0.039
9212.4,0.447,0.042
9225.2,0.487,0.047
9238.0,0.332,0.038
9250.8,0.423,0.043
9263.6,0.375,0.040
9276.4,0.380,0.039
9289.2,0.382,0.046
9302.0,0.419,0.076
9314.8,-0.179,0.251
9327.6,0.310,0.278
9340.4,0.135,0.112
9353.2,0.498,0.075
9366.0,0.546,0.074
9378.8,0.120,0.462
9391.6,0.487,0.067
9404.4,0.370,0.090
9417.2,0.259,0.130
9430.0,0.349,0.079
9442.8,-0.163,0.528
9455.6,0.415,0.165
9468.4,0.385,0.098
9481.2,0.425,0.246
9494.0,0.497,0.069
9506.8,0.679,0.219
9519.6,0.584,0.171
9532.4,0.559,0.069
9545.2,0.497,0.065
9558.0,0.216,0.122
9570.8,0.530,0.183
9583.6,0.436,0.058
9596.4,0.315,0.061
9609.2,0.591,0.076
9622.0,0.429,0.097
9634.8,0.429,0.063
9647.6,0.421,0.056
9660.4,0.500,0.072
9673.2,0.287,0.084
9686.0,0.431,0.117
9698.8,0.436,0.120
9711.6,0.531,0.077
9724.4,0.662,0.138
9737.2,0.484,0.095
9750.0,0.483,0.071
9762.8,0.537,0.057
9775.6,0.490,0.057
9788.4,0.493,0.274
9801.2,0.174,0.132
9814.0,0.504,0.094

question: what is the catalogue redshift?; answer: 1.113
